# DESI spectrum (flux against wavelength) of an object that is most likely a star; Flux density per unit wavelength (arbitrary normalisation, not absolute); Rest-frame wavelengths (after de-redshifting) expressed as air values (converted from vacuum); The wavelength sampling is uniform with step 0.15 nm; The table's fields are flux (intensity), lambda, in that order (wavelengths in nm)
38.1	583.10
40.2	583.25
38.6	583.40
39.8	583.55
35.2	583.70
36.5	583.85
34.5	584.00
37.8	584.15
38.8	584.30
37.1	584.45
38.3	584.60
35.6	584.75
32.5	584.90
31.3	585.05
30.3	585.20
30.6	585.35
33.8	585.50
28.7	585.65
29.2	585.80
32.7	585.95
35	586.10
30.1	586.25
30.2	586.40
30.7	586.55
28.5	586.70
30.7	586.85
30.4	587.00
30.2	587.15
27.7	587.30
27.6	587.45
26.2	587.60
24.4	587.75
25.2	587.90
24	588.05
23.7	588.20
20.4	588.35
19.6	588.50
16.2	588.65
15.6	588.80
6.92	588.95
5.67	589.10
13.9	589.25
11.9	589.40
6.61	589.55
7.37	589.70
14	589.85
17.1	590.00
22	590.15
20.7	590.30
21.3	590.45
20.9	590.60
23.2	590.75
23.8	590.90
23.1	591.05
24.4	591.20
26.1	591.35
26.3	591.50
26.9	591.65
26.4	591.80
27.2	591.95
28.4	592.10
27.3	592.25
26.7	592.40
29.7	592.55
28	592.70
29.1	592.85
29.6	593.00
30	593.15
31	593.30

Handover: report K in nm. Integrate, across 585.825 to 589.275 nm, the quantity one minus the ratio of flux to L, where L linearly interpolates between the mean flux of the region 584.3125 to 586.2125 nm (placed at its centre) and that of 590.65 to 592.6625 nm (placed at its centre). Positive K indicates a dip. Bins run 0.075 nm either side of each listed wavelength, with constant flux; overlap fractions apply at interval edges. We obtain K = 0.723 nm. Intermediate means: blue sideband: 33.1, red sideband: 26.1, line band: 24.4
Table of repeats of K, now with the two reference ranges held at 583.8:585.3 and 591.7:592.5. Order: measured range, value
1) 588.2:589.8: 0.92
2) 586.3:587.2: 0.08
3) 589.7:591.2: 0.45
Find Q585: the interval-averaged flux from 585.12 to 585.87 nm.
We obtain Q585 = 30.5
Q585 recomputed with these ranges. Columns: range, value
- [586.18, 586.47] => 30.2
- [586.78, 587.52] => 29.3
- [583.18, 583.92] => 38.1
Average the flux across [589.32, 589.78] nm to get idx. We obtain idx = 8.74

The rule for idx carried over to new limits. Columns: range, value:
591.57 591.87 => 26.6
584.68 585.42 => 32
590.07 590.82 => 21.6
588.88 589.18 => 6.41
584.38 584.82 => 37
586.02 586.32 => 32.6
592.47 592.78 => 28.8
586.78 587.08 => 30.5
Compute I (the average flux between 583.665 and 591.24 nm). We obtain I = 25.5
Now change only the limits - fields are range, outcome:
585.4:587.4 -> 30.6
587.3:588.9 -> 22.3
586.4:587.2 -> 30.1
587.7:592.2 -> 19.8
